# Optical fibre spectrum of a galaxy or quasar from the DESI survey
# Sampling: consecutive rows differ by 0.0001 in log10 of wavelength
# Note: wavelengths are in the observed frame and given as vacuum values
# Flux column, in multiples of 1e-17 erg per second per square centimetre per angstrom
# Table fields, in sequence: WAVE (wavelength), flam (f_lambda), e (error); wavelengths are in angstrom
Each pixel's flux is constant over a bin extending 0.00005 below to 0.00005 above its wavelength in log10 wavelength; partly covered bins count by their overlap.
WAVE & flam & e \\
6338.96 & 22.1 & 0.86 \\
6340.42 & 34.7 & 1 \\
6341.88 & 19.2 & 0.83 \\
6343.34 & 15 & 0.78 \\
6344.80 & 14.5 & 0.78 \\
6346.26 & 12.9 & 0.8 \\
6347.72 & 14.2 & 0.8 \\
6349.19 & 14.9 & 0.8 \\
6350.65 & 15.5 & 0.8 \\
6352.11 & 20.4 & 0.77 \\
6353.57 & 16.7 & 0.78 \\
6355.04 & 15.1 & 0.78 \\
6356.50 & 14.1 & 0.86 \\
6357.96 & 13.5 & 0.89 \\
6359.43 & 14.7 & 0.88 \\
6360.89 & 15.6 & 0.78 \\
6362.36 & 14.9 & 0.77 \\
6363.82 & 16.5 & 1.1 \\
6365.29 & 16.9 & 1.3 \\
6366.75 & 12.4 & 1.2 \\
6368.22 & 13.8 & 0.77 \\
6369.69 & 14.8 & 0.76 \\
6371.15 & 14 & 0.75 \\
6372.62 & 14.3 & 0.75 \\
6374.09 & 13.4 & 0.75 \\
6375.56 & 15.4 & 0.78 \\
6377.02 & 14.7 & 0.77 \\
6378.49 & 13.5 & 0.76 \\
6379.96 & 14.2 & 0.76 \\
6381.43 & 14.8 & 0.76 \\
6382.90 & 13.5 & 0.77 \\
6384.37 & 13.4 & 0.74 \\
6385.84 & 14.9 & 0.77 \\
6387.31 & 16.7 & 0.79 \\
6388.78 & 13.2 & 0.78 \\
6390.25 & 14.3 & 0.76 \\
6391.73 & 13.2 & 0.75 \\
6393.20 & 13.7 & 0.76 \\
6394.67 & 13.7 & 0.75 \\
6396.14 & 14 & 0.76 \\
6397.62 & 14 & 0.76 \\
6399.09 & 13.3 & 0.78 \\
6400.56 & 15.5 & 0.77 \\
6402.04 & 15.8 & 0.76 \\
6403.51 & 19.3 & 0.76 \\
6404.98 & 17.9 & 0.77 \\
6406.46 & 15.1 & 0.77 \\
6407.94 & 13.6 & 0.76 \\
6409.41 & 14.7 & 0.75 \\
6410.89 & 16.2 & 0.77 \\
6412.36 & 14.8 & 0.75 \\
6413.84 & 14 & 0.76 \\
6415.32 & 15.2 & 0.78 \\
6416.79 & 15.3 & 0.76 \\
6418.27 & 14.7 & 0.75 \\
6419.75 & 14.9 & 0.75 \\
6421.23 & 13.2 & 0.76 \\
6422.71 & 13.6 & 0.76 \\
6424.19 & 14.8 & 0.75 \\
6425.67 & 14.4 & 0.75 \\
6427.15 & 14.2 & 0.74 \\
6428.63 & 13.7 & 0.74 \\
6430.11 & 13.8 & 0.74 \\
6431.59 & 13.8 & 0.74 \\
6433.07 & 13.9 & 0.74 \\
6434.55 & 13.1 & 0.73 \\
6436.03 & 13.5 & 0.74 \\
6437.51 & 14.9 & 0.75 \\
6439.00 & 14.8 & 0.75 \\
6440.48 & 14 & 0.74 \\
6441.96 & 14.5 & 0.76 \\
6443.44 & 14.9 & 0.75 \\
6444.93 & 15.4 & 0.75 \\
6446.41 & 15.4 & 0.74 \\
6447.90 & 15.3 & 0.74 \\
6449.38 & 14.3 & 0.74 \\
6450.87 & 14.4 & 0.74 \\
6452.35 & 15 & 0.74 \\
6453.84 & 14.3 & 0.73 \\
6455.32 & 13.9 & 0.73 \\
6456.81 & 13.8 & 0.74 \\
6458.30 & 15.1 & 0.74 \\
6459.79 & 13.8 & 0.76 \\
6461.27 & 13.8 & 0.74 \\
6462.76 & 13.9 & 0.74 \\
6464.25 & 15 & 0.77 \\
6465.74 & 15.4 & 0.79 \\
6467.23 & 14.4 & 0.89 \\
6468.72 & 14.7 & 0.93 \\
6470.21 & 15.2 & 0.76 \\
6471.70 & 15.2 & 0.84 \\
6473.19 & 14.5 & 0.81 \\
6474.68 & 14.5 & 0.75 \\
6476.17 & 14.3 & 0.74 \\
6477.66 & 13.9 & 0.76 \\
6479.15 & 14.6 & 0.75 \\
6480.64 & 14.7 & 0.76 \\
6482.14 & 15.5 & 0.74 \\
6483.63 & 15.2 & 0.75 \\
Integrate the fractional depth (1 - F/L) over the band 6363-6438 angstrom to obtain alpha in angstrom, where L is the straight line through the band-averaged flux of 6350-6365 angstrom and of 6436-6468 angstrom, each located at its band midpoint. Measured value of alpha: 3.3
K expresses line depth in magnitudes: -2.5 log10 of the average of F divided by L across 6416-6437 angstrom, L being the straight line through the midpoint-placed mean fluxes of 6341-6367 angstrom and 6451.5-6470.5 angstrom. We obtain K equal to 0.056 mag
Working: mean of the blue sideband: 15.6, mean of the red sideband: 14.5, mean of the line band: 14.1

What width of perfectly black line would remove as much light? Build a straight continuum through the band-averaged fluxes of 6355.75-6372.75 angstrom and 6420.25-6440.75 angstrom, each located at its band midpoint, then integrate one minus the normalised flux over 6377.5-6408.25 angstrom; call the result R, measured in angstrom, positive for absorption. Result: -0.7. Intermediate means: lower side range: 14.6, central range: 14.7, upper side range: 14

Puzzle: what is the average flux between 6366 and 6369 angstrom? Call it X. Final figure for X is 13.1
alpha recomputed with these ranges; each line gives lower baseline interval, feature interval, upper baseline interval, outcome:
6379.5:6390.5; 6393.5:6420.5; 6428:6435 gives -2.0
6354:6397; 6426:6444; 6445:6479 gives 0.5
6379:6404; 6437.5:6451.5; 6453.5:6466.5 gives -0.4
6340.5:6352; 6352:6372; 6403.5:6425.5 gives 1.4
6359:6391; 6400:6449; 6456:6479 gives -0.9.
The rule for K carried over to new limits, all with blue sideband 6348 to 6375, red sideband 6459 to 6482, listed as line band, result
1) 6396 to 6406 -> -0.06 mag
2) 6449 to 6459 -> 0.02 mag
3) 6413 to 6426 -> 0.03 mag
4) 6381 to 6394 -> 0.06 mag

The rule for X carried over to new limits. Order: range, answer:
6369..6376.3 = 14.4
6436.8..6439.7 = 14.8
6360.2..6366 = 16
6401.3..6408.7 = 16.3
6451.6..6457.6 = 14.3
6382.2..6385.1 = 13.4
